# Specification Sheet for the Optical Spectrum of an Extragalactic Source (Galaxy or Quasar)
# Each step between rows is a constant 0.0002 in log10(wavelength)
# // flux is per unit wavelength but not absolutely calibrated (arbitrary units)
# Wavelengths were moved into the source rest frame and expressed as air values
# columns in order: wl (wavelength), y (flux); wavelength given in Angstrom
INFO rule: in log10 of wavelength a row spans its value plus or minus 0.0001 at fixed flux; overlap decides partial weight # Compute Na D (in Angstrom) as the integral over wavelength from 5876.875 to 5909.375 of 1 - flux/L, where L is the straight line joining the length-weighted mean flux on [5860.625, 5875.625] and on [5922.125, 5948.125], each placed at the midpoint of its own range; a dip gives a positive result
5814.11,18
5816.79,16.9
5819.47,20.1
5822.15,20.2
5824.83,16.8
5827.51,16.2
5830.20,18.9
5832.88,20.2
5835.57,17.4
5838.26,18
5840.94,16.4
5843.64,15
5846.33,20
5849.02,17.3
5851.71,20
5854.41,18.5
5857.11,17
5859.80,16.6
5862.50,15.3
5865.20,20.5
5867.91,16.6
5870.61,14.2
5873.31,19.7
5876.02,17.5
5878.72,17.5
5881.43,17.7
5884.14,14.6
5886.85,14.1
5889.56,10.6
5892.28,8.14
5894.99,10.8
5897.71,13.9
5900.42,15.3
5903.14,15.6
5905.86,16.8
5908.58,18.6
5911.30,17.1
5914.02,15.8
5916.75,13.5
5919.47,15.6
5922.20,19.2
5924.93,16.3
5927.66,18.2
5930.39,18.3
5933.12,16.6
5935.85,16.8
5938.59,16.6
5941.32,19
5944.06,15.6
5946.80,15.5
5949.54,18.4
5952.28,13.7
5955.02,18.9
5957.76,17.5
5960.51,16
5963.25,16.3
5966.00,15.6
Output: 5.2 Angstrom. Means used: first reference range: 17.2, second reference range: 17.1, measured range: 14.4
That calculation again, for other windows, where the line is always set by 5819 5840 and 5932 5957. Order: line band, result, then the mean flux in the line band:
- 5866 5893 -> 3.62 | 15.3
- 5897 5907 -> 1.10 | 15.5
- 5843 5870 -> 0.53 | 17.7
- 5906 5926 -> 0.69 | 16.6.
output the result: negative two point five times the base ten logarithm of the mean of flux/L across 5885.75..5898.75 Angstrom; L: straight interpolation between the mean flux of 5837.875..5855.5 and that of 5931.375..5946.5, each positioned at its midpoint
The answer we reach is 0.458 mag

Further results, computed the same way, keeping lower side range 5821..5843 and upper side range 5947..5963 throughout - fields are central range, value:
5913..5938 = 0.02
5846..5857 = -0.05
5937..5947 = 0.00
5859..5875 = 0.03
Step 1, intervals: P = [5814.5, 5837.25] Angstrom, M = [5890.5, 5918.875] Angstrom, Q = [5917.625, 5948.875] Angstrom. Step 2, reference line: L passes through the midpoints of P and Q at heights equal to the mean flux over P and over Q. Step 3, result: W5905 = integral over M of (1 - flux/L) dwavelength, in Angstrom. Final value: 4.6 Angstrom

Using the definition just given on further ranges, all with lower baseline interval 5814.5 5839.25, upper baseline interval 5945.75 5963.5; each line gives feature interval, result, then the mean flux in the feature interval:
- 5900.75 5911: 0.26 Angstrom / 16.8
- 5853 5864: 0.60 Angstrom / 16.9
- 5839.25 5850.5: 0.51 Angstrom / 17.2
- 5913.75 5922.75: 0.71 Angstrom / 15.8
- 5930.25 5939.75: -0.01 Angstrom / 16.9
